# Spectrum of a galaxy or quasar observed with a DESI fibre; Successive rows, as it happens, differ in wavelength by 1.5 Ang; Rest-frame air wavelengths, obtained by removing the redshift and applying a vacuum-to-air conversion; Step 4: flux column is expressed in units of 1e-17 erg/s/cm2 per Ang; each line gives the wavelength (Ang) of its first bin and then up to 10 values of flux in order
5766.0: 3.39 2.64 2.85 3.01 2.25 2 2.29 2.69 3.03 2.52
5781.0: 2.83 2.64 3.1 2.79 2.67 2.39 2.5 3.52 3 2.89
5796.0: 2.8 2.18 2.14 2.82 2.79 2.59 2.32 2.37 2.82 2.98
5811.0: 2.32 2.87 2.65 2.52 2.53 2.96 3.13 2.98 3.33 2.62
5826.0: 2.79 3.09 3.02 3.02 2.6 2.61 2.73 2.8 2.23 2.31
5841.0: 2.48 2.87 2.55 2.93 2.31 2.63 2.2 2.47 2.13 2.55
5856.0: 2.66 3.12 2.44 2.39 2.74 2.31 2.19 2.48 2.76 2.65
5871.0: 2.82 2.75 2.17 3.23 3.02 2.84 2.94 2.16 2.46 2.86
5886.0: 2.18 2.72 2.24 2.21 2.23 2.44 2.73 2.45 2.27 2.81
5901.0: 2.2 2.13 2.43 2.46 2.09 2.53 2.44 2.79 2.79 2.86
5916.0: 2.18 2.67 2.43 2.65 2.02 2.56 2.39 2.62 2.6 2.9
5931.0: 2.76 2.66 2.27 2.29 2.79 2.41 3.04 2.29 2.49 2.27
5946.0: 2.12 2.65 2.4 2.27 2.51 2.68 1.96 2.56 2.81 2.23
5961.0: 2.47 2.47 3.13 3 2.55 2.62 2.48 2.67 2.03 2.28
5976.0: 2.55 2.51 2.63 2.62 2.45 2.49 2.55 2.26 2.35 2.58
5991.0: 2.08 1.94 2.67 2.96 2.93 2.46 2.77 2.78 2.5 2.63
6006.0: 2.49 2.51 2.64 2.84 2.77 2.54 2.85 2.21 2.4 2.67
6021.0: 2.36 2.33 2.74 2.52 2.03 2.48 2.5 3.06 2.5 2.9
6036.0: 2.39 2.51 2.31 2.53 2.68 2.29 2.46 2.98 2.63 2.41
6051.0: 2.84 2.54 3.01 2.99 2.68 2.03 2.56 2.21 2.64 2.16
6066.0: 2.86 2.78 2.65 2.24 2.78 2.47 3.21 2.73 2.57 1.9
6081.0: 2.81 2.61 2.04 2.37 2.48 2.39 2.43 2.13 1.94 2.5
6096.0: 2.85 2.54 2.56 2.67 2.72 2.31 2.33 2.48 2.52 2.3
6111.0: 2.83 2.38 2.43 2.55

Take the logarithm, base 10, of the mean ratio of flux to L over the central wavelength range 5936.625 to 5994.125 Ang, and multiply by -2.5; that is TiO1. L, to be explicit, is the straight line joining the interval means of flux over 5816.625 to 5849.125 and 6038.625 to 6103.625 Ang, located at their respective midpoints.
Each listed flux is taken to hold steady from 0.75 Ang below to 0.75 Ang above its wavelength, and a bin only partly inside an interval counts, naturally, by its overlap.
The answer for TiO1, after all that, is 0.065 mag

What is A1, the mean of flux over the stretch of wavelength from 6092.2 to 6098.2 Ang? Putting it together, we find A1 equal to 2.45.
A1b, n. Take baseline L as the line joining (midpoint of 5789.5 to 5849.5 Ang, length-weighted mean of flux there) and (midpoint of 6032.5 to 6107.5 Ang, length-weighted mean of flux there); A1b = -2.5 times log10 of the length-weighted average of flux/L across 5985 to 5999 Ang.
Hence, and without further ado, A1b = 0.05 mag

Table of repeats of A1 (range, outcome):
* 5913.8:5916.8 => 2.52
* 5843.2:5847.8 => 2.6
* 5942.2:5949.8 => 2.38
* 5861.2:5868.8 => 2.5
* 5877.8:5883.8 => 2.6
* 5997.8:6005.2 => 2.63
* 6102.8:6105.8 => 2.32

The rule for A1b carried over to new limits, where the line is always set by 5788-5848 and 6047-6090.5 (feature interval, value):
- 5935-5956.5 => 0.079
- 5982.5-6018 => 0.019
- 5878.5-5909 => 0.097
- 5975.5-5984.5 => 0.029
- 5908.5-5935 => 0.036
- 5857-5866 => 0.071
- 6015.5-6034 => 0.038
